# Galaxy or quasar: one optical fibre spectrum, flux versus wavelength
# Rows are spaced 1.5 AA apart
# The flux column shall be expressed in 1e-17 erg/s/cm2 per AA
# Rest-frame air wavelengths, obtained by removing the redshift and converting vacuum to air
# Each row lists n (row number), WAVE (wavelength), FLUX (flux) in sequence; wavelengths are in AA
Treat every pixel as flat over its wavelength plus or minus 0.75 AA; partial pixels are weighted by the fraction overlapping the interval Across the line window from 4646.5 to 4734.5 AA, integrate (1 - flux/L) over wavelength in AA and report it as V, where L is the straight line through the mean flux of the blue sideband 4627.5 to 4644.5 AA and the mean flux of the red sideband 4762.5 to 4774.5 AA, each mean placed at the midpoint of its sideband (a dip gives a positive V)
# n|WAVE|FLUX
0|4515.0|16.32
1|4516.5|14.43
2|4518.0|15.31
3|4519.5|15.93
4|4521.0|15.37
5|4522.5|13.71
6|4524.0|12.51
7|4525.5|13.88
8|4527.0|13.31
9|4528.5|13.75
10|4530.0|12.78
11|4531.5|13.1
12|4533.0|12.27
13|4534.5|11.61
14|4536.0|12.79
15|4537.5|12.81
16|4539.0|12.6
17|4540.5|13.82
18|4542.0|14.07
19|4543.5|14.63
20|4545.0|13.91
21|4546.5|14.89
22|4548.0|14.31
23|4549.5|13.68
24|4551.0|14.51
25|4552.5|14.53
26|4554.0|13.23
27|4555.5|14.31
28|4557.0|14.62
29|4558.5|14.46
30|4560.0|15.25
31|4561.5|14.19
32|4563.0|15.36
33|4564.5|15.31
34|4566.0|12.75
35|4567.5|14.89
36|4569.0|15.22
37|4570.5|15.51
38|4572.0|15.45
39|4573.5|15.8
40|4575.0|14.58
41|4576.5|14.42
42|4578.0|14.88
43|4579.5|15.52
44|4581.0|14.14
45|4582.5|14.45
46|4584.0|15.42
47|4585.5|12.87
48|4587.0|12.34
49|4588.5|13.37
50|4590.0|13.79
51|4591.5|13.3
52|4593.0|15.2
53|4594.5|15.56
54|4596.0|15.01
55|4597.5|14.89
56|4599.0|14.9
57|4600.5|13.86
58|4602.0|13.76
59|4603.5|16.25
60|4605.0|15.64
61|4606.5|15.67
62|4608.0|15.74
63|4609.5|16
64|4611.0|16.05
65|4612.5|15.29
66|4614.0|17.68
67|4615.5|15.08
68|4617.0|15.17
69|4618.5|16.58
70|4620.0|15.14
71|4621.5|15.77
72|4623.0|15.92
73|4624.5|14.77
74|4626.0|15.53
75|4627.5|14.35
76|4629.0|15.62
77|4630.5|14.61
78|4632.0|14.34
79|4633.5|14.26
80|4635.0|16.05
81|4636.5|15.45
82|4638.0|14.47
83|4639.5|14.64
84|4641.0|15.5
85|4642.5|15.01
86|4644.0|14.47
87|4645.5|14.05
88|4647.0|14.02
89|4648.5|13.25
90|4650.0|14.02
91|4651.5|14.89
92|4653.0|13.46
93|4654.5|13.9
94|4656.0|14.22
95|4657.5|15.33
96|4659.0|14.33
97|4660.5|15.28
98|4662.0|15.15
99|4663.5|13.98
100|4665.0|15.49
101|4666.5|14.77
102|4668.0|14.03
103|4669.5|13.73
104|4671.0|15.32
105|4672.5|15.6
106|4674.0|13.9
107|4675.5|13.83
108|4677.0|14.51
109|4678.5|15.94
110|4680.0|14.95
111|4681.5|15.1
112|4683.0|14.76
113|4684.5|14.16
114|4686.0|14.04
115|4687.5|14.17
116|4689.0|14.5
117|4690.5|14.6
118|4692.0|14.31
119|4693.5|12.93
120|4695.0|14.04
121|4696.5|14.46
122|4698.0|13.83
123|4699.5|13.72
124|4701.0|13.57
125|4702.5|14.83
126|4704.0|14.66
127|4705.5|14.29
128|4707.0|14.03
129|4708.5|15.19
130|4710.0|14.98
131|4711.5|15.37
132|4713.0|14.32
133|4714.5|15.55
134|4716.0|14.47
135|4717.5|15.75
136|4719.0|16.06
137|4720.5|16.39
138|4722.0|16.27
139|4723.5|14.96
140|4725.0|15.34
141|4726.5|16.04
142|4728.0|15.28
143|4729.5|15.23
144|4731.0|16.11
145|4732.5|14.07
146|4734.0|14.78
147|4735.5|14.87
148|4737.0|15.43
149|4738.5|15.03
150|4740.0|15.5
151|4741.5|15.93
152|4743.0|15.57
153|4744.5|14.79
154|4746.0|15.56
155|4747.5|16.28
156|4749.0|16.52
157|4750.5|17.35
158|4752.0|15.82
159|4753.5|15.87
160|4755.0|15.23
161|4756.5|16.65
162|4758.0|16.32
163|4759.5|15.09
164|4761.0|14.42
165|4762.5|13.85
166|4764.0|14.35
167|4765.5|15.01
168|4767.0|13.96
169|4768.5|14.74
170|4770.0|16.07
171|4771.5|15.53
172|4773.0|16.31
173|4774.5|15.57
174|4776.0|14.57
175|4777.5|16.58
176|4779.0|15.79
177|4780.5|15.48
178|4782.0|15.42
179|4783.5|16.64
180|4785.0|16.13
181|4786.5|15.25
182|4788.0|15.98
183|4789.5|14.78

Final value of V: 1.8 AA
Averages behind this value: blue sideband 14.9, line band 14.7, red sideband 15.1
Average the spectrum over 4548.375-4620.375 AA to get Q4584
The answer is 14.8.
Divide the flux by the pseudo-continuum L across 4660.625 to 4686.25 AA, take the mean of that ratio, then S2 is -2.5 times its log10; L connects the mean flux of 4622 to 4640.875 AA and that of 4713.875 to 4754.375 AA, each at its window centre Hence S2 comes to 0.04 mag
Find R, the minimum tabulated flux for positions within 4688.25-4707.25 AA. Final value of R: 12.93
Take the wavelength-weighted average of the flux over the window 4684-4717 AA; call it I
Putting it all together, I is 14.4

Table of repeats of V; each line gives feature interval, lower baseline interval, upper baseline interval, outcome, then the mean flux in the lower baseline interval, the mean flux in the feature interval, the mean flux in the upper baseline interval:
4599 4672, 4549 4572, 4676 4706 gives -2.57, 14.6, 15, 14.4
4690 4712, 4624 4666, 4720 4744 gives 1.22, 14.7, 14.3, 15.4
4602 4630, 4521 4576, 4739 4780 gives -2.15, 14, 15.6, 15.5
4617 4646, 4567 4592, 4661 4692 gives -1.07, 14.5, 15.1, 14.6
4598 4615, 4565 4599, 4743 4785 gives -0.98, 14.5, 15.5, 15.6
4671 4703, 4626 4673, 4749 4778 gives 1.11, 14.6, 14.4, 15.5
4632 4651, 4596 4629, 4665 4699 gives 0.54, 15.4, 14.6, 14.4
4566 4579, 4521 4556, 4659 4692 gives -1.07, 13.6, 15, 14.6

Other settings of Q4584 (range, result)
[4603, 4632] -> 15.6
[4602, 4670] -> 15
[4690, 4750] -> 15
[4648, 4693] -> 14.5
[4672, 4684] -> 14.8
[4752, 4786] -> 15.4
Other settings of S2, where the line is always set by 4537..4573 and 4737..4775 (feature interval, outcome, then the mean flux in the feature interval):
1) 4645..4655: 0.072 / 13.9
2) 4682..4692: 0.053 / 14.4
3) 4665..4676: 0.035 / 14.5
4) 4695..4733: 0.020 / 15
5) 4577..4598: 0.016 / 14.3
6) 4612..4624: -0.078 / 15.8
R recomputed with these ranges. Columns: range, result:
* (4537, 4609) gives 12.34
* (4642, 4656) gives 13.25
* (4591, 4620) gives 13.3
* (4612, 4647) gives 14.02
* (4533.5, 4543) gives 11.61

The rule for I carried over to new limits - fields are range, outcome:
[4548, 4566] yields 14.4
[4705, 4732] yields 15.3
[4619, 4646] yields 15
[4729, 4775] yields 15.4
